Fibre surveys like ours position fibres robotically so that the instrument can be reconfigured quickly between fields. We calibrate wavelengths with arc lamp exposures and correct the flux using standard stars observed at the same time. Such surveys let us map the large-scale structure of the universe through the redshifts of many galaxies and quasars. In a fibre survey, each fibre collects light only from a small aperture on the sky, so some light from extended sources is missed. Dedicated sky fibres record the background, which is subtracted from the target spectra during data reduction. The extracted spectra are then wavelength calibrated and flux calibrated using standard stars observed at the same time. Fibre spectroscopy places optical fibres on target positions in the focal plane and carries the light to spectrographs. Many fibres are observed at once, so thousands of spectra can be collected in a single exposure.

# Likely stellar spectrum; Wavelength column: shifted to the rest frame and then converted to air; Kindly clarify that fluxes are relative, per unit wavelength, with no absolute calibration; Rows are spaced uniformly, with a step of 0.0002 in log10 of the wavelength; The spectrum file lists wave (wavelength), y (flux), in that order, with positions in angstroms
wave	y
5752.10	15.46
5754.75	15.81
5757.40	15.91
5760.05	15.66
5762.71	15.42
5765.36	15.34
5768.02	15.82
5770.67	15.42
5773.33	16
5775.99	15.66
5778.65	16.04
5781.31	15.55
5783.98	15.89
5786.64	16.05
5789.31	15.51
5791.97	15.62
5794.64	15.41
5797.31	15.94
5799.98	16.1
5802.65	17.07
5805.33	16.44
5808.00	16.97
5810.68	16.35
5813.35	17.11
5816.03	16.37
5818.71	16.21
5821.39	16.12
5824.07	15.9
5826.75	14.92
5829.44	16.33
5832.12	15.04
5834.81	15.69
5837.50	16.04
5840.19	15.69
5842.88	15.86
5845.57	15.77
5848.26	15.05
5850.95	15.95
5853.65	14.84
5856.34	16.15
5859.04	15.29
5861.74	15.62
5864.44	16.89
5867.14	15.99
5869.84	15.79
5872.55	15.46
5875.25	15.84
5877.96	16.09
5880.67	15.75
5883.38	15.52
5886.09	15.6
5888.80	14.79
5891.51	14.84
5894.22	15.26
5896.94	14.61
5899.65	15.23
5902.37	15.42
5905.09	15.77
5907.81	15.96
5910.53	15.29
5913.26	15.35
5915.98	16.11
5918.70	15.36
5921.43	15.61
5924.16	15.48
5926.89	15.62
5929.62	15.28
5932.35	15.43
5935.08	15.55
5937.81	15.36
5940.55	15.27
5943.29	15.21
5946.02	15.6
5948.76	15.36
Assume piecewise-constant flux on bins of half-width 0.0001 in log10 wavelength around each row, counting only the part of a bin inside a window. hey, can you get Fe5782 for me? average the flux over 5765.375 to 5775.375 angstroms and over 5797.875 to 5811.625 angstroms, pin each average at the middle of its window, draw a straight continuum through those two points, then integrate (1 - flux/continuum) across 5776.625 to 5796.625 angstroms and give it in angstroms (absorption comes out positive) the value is 0.5 angstroms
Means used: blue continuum 15.7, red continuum 16.5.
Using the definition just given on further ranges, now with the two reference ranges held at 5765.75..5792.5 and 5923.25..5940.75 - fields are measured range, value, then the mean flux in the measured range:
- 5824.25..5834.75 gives 0.09 angstroms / 15.5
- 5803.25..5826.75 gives -1.04 angstroms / 16.4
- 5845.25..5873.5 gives -0.23 angstroms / 15.7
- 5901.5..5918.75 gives -0.17 angstroms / 15.6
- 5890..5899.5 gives 0.35 angstroms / 15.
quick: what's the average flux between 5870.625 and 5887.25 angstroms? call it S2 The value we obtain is 15.7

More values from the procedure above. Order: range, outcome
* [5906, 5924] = 15.6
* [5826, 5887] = 15.7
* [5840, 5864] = 15.6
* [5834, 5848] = 15.8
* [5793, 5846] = 16.1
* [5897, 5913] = 15.4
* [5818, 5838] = 15.8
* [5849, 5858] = 15.6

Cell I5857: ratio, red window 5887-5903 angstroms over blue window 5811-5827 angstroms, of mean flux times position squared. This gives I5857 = 1.0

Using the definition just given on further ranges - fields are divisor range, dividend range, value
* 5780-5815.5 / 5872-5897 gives 0.98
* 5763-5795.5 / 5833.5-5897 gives 1.03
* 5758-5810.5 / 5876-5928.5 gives 1.01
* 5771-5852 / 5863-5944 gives 1.00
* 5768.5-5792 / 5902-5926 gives 1.04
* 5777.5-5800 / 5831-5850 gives 1.01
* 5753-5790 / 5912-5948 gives 1.04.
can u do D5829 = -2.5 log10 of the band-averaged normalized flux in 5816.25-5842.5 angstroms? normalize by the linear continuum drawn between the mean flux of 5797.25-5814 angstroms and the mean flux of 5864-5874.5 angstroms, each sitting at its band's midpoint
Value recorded 0.04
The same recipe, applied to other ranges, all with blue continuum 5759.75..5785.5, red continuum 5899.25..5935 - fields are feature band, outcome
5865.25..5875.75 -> -0.02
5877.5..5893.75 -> 0.01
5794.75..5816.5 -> -0.06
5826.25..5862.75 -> 0.00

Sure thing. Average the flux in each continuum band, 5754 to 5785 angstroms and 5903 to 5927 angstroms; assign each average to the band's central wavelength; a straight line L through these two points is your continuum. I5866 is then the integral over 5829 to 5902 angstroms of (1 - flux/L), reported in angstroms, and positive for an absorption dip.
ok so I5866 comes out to 0.3 angstroms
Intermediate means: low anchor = 15.7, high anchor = 15.6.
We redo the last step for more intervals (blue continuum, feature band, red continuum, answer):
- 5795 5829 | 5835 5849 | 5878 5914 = 0.20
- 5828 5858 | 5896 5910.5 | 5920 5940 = 0.11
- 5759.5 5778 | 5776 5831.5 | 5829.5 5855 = -1.63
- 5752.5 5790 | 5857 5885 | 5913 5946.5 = -0.47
